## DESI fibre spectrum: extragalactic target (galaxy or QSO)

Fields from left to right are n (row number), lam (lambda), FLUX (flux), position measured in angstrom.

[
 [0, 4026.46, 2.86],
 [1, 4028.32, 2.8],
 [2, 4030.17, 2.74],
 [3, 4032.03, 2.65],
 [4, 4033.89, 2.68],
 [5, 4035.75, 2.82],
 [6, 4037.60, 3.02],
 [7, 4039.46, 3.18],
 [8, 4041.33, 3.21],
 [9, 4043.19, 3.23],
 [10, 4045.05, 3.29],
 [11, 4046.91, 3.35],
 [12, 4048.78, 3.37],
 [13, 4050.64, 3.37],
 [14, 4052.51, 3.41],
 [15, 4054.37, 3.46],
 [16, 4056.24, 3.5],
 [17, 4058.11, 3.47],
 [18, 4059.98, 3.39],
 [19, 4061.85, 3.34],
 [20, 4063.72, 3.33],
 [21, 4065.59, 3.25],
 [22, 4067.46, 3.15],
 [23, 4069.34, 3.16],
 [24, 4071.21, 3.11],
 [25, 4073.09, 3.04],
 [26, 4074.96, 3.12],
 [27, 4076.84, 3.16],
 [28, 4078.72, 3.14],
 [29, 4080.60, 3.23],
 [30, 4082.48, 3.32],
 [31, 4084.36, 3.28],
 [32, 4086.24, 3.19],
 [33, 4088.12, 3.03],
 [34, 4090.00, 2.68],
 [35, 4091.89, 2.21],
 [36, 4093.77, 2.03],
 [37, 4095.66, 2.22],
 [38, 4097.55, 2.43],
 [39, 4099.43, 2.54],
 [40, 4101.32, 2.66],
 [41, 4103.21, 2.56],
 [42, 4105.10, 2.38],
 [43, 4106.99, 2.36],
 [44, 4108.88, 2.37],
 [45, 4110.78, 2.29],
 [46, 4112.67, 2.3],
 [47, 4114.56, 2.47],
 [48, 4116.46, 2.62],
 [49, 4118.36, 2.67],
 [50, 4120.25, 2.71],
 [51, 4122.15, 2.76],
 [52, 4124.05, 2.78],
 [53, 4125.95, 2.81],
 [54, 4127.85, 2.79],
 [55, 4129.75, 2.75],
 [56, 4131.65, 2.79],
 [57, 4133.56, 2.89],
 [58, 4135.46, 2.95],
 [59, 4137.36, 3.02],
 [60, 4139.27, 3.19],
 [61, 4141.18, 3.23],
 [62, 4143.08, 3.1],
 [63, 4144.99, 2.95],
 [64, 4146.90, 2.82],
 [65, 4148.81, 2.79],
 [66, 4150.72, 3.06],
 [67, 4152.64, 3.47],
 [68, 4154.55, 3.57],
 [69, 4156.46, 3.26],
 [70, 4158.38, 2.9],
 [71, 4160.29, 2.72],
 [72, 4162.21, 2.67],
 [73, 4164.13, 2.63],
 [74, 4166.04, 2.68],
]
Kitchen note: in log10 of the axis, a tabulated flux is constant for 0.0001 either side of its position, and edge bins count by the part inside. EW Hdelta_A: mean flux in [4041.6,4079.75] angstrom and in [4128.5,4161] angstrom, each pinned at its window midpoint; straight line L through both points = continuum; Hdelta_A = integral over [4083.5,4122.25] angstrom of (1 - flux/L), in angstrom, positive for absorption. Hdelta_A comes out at 7.38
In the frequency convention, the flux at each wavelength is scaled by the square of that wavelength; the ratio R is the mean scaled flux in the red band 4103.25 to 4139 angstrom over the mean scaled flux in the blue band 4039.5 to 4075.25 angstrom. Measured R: 0.8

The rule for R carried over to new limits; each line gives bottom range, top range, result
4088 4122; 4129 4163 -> 1.24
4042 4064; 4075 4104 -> 0.84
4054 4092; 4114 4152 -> 0.93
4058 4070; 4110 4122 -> 0.79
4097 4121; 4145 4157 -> 1.29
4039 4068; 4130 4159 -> 0.96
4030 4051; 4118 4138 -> 0.95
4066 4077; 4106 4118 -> 0.79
